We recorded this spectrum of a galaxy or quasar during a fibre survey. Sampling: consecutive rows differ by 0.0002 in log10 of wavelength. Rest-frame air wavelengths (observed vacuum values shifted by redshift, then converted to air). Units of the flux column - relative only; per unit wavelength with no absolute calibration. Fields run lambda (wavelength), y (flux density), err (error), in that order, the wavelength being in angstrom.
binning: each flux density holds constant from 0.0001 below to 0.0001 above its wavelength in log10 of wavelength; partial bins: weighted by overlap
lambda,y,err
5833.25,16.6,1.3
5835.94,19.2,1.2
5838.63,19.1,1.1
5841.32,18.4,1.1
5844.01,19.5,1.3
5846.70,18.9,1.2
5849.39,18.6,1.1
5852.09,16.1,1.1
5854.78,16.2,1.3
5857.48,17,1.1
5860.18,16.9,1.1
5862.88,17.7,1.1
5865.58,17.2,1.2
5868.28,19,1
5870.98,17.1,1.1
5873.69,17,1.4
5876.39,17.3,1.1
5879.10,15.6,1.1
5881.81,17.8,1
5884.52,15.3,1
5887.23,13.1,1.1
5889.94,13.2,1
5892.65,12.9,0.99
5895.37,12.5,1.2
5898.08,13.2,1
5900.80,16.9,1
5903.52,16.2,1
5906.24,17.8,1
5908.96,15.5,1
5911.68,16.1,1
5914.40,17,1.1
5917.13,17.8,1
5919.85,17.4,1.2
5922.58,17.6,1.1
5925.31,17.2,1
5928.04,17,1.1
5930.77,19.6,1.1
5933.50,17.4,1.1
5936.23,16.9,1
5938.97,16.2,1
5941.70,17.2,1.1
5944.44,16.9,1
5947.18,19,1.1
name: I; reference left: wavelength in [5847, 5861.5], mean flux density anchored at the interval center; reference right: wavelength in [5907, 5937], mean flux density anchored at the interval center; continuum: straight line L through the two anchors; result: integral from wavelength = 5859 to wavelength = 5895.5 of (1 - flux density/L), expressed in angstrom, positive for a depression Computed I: 2.43 angstrom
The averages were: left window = 17.1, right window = 17.2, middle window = 16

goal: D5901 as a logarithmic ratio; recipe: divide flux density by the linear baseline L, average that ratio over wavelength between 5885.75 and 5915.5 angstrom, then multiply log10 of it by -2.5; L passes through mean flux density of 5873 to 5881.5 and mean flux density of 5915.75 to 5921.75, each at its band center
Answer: 0.16 mag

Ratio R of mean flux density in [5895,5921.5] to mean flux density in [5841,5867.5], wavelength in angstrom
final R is 0.9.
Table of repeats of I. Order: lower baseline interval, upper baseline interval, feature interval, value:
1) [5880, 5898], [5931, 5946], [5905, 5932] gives -2.3 angstrom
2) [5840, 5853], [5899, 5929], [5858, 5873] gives 0.4 angstrom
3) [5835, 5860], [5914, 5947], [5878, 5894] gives 2.8 angstrom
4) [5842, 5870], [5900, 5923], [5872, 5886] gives 0.6 angstrom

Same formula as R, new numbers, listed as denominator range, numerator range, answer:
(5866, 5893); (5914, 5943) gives 1.09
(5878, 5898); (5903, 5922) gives 1.18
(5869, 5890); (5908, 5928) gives 1.06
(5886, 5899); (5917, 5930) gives 1.35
